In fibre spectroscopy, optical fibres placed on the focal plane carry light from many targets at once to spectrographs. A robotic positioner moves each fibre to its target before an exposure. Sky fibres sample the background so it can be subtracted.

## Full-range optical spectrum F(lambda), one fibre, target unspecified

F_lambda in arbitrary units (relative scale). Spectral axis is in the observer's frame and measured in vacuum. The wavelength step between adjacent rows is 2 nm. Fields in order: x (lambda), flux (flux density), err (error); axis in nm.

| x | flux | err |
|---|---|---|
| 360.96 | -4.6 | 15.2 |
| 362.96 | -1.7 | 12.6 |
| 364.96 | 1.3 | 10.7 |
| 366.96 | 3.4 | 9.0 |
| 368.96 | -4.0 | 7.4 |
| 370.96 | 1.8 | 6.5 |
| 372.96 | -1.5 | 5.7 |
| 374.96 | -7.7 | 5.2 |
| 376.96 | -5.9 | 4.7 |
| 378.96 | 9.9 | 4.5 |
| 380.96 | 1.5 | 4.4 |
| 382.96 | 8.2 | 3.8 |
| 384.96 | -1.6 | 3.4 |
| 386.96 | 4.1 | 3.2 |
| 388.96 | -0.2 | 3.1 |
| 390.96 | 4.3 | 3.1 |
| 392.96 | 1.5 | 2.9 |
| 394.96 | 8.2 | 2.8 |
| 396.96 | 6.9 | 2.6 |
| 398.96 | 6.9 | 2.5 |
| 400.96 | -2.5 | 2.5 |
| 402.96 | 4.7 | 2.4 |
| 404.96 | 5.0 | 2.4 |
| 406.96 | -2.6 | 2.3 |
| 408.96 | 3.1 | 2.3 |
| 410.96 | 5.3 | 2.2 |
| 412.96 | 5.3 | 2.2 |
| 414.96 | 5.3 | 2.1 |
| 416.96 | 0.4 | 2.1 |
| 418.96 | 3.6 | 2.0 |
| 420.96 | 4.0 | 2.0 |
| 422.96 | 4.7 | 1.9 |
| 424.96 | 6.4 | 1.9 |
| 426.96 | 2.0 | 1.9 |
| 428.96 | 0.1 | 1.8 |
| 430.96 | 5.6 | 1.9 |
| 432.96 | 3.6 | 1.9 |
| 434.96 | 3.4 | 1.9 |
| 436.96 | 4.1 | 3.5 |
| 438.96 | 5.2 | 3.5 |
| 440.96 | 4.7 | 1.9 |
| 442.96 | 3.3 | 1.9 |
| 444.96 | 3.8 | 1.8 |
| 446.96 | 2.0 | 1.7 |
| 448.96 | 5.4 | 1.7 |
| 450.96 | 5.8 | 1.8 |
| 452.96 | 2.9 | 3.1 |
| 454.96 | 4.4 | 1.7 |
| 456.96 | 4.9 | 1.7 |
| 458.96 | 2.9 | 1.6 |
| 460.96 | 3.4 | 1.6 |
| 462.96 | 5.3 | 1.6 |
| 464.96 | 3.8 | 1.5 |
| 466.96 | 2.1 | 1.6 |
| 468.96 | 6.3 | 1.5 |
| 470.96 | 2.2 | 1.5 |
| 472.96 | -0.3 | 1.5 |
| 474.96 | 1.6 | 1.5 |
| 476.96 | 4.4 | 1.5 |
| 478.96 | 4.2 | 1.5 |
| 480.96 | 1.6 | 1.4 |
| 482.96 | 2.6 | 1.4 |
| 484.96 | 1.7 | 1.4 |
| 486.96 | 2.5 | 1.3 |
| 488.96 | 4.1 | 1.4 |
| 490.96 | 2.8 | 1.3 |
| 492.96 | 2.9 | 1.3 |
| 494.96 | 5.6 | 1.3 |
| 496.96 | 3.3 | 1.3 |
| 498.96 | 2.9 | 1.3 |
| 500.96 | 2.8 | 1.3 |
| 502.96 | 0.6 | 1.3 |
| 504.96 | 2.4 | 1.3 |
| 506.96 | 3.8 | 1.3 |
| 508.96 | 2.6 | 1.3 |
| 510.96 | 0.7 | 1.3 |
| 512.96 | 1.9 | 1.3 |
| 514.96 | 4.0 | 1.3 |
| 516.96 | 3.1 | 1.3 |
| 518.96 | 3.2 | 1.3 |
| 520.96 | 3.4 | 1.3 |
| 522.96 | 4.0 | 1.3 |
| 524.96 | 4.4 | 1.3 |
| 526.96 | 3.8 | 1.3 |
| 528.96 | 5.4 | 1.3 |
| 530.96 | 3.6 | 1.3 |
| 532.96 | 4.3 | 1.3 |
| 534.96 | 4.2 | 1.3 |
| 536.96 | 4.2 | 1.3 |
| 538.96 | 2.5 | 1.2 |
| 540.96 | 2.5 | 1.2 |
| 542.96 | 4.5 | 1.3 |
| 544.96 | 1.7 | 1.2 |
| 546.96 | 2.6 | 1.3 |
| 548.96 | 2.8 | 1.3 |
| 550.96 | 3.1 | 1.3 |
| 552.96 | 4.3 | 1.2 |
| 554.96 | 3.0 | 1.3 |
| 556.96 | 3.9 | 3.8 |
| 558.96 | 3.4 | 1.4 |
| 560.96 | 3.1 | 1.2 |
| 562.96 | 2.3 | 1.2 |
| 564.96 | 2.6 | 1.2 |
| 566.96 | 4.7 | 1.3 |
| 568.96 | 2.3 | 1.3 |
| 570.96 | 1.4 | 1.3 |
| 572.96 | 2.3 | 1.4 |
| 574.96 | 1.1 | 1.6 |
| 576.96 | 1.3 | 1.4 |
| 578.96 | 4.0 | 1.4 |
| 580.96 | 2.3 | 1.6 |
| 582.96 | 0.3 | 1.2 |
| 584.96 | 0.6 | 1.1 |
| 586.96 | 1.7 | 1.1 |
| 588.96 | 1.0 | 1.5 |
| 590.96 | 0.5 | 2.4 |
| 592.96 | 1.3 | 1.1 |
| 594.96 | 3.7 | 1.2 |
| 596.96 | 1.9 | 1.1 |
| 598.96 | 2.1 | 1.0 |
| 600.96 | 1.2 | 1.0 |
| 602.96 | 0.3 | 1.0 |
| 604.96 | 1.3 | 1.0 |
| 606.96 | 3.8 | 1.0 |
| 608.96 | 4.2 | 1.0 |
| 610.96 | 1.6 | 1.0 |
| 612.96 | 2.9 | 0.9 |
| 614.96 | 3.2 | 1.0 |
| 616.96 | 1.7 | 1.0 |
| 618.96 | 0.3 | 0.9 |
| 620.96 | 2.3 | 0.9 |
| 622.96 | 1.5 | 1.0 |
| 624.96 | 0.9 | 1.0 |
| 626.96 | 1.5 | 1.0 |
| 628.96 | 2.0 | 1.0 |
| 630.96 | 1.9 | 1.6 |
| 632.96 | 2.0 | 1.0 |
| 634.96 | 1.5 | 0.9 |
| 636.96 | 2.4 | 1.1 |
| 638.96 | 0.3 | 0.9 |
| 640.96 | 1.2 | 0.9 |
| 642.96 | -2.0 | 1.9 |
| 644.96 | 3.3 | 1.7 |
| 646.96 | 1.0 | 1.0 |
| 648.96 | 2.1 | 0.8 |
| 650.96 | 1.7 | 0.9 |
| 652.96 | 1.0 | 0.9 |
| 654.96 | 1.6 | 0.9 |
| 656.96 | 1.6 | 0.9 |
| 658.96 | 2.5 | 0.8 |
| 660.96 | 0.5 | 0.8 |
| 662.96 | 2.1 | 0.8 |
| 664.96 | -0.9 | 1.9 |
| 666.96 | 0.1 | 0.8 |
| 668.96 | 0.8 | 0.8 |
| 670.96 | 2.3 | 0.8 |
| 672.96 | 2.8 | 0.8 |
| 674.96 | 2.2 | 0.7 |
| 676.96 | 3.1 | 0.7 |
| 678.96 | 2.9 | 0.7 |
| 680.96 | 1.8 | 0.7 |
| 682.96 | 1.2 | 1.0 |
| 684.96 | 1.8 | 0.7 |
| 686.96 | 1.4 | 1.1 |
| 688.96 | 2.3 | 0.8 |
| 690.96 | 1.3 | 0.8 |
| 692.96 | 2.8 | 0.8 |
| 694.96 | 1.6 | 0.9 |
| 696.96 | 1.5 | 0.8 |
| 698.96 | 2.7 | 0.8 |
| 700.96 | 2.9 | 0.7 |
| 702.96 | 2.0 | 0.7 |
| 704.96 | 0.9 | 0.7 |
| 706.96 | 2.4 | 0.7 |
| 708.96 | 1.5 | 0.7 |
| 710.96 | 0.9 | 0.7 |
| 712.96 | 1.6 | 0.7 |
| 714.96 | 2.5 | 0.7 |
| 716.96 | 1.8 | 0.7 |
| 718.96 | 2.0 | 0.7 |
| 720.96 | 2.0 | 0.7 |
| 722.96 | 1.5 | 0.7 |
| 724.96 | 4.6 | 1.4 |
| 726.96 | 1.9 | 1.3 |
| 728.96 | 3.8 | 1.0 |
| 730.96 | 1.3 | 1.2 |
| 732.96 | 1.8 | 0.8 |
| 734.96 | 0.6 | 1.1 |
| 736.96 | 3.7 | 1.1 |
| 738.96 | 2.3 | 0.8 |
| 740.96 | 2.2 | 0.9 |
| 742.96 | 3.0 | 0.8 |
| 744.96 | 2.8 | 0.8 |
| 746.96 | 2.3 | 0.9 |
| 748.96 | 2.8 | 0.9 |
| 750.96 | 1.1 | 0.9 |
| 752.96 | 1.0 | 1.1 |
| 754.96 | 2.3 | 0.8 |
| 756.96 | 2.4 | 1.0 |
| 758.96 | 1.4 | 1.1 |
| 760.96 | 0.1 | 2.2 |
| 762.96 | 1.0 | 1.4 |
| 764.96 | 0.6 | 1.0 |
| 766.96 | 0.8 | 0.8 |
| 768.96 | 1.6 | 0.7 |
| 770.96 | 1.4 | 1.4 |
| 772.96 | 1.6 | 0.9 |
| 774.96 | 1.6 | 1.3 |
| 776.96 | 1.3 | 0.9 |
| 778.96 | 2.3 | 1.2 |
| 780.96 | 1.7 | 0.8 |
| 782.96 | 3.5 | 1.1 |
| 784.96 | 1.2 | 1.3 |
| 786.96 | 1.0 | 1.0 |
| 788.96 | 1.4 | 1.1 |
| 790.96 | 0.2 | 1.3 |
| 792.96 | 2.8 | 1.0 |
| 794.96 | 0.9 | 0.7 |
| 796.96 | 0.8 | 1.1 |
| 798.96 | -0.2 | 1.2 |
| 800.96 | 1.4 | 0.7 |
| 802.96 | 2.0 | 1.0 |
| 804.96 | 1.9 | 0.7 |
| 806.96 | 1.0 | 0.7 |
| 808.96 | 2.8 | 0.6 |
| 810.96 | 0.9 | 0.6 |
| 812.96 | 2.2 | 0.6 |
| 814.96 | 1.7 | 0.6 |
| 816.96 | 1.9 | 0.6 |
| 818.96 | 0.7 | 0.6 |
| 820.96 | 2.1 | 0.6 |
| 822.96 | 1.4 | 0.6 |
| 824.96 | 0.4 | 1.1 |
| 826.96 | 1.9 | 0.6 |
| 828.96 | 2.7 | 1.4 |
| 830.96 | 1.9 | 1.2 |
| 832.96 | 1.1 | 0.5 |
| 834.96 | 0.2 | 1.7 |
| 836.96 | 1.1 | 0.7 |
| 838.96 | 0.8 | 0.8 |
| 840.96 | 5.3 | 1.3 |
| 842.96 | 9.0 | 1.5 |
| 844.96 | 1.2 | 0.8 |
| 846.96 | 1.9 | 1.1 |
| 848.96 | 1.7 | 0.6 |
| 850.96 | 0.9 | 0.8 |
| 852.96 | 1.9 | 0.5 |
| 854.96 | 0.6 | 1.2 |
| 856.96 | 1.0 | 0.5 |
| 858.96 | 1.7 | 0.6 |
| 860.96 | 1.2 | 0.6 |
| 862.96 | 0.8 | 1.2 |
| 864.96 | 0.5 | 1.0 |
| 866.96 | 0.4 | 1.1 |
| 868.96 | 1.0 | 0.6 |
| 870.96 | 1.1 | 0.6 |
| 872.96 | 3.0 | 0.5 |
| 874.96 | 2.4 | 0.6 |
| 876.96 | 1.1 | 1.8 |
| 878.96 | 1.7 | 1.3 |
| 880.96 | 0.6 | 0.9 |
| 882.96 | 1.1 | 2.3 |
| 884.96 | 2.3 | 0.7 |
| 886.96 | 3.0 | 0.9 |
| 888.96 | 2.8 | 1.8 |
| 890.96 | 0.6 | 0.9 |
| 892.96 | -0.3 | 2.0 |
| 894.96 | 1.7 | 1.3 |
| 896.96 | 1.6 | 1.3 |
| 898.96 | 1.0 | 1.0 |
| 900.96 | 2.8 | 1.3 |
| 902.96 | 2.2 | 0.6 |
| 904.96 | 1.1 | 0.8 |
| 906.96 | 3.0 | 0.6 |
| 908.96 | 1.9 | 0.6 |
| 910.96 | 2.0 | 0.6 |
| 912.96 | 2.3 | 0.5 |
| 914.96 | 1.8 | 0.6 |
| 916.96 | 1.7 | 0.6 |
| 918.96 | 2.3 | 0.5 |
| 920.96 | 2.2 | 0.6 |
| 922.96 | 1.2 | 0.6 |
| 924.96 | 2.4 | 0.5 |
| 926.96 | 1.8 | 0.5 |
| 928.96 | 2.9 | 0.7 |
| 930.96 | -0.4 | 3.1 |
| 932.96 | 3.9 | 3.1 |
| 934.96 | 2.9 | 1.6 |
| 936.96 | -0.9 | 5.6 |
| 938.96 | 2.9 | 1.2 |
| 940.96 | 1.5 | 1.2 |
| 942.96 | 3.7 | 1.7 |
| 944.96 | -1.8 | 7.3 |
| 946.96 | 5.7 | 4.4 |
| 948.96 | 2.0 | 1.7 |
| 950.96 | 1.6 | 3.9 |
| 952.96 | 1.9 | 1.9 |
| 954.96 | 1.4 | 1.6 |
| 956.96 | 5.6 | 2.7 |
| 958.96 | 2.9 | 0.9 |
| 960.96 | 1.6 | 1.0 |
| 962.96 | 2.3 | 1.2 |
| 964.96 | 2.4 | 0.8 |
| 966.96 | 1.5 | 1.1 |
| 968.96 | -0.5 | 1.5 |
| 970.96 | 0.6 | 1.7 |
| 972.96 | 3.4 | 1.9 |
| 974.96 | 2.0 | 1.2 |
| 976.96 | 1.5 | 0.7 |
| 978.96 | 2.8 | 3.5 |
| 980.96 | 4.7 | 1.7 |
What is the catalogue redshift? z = 1.26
